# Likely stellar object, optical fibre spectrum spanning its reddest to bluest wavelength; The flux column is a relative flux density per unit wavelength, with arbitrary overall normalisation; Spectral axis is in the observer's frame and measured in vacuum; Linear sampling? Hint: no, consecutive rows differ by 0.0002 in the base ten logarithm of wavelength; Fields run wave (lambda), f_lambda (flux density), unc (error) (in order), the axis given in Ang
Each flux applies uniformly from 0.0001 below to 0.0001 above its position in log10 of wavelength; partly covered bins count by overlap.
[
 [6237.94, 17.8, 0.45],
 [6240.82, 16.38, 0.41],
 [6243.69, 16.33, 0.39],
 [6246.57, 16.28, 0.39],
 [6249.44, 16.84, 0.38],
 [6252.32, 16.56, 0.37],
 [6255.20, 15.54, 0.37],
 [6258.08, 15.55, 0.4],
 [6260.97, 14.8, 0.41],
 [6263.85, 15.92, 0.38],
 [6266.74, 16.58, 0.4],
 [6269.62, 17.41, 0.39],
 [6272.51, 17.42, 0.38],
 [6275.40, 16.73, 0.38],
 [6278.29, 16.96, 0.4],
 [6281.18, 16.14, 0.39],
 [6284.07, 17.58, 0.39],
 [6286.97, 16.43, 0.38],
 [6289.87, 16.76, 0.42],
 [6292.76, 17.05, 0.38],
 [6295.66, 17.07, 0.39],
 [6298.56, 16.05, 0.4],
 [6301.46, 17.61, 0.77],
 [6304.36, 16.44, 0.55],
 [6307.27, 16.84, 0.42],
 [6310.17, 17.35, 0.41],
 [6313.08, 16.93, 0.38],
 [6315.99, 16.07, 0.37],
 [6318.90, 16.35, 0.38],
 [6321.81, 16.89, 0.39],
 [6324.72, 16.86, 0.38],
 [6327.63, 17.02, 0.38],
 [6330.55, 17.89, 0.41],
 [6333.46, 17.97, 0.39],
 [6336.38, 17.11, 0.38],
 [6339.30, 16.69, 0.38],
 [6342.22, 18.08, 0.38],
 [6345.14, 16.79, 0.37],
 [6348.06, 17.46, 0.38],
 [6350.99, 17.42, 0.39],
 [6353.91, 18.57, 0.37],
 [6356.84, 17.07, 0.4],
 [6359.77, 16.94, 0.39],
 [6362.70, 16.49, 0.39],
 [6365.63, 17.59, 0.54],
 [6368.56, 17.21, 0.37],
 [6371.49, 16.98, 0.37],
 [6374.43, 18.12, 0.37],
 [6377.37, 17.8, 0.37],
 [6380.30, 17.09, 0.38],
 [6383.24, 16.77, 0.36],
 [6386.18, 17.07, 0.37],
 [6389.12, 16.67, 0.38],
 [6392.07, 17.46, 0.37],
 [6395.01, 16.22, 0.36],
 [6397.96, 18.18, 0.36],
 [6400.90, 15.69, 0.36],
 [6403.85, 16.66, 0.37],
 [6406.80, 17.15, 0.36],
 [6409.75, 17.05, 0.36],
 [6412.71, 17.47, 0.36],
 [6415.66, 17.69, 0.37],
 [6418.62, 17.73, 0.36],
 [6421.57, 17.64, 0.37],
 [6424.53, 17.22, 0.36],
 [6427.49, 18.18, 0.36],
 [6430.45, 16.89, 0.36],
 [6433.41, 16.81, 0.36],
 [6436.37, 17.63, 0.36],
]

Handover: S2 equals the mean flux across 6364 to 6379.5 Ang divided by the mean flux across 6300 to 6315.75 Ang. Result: 1.0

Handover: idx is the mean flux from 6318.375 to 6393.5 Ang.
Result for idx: 17.3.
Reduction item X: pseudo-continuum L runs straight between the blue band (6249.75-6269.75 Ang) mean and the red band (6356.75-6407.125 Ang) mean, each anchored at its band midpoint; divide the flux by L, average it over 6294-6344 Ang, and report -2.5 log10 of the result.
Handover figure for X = -0.032 mag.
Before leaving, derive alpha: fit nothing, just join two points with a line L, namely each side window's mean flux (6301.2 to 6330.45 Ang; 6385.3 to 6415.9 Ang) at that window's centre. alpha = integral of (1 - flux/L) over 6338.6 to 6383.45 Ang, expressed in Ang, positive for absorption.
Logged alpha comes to -1.1 Ang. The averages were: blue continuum 16.9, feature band 17.3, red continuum 17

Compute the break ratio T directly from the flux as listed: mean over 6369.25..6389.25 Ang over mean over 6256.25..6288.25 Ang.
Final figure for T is 1.0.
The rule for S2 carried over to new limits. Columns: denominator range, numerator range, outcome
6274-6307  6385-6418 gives 1.01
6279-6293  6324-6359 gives 1.04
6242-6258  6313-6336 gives 1.05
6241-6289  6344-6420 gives 1.05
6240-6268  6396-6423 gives 1.07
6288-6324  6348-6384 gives 1.03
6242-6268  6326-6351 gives 1.08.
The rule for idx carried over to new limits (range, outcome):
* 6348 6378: 17.4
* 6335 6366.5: 17.3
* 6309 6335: 17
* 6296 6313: 16.9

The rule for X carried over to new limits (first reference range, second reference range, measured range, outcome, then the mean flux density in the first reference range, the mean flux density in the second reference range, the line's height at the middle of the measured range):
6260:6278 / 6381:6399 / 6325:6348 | -0.03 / 16.6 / 17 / 16.8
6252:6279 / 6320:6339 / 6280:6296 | -0.01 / 16.3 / 17.2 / 16.6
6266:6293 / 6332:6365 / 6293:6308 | 0.01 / 16.9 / 17.3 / 17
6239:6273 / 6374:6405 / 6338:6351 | -0.03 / 16.3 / 17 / 16.8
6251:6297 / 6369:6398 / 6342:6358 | -0.03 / 16.5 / 17.2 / 17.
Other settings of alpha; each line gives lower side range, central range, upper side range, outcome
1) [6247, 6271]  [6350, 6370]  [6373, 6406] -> -0.55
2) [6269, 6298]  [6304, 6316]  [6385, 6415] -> 0.07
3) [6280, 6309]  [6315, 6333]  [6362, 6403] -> -0.02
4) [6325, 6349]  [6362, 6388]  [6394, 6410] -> -0.31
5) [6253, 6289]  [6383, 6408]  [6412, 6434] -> 0.60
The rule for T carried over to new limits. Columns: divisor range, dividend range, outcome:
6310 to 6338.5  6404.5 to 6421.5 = 1.02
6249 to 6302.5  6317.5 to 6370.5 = 1.04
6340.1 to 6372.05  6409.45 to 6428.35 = 1.01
